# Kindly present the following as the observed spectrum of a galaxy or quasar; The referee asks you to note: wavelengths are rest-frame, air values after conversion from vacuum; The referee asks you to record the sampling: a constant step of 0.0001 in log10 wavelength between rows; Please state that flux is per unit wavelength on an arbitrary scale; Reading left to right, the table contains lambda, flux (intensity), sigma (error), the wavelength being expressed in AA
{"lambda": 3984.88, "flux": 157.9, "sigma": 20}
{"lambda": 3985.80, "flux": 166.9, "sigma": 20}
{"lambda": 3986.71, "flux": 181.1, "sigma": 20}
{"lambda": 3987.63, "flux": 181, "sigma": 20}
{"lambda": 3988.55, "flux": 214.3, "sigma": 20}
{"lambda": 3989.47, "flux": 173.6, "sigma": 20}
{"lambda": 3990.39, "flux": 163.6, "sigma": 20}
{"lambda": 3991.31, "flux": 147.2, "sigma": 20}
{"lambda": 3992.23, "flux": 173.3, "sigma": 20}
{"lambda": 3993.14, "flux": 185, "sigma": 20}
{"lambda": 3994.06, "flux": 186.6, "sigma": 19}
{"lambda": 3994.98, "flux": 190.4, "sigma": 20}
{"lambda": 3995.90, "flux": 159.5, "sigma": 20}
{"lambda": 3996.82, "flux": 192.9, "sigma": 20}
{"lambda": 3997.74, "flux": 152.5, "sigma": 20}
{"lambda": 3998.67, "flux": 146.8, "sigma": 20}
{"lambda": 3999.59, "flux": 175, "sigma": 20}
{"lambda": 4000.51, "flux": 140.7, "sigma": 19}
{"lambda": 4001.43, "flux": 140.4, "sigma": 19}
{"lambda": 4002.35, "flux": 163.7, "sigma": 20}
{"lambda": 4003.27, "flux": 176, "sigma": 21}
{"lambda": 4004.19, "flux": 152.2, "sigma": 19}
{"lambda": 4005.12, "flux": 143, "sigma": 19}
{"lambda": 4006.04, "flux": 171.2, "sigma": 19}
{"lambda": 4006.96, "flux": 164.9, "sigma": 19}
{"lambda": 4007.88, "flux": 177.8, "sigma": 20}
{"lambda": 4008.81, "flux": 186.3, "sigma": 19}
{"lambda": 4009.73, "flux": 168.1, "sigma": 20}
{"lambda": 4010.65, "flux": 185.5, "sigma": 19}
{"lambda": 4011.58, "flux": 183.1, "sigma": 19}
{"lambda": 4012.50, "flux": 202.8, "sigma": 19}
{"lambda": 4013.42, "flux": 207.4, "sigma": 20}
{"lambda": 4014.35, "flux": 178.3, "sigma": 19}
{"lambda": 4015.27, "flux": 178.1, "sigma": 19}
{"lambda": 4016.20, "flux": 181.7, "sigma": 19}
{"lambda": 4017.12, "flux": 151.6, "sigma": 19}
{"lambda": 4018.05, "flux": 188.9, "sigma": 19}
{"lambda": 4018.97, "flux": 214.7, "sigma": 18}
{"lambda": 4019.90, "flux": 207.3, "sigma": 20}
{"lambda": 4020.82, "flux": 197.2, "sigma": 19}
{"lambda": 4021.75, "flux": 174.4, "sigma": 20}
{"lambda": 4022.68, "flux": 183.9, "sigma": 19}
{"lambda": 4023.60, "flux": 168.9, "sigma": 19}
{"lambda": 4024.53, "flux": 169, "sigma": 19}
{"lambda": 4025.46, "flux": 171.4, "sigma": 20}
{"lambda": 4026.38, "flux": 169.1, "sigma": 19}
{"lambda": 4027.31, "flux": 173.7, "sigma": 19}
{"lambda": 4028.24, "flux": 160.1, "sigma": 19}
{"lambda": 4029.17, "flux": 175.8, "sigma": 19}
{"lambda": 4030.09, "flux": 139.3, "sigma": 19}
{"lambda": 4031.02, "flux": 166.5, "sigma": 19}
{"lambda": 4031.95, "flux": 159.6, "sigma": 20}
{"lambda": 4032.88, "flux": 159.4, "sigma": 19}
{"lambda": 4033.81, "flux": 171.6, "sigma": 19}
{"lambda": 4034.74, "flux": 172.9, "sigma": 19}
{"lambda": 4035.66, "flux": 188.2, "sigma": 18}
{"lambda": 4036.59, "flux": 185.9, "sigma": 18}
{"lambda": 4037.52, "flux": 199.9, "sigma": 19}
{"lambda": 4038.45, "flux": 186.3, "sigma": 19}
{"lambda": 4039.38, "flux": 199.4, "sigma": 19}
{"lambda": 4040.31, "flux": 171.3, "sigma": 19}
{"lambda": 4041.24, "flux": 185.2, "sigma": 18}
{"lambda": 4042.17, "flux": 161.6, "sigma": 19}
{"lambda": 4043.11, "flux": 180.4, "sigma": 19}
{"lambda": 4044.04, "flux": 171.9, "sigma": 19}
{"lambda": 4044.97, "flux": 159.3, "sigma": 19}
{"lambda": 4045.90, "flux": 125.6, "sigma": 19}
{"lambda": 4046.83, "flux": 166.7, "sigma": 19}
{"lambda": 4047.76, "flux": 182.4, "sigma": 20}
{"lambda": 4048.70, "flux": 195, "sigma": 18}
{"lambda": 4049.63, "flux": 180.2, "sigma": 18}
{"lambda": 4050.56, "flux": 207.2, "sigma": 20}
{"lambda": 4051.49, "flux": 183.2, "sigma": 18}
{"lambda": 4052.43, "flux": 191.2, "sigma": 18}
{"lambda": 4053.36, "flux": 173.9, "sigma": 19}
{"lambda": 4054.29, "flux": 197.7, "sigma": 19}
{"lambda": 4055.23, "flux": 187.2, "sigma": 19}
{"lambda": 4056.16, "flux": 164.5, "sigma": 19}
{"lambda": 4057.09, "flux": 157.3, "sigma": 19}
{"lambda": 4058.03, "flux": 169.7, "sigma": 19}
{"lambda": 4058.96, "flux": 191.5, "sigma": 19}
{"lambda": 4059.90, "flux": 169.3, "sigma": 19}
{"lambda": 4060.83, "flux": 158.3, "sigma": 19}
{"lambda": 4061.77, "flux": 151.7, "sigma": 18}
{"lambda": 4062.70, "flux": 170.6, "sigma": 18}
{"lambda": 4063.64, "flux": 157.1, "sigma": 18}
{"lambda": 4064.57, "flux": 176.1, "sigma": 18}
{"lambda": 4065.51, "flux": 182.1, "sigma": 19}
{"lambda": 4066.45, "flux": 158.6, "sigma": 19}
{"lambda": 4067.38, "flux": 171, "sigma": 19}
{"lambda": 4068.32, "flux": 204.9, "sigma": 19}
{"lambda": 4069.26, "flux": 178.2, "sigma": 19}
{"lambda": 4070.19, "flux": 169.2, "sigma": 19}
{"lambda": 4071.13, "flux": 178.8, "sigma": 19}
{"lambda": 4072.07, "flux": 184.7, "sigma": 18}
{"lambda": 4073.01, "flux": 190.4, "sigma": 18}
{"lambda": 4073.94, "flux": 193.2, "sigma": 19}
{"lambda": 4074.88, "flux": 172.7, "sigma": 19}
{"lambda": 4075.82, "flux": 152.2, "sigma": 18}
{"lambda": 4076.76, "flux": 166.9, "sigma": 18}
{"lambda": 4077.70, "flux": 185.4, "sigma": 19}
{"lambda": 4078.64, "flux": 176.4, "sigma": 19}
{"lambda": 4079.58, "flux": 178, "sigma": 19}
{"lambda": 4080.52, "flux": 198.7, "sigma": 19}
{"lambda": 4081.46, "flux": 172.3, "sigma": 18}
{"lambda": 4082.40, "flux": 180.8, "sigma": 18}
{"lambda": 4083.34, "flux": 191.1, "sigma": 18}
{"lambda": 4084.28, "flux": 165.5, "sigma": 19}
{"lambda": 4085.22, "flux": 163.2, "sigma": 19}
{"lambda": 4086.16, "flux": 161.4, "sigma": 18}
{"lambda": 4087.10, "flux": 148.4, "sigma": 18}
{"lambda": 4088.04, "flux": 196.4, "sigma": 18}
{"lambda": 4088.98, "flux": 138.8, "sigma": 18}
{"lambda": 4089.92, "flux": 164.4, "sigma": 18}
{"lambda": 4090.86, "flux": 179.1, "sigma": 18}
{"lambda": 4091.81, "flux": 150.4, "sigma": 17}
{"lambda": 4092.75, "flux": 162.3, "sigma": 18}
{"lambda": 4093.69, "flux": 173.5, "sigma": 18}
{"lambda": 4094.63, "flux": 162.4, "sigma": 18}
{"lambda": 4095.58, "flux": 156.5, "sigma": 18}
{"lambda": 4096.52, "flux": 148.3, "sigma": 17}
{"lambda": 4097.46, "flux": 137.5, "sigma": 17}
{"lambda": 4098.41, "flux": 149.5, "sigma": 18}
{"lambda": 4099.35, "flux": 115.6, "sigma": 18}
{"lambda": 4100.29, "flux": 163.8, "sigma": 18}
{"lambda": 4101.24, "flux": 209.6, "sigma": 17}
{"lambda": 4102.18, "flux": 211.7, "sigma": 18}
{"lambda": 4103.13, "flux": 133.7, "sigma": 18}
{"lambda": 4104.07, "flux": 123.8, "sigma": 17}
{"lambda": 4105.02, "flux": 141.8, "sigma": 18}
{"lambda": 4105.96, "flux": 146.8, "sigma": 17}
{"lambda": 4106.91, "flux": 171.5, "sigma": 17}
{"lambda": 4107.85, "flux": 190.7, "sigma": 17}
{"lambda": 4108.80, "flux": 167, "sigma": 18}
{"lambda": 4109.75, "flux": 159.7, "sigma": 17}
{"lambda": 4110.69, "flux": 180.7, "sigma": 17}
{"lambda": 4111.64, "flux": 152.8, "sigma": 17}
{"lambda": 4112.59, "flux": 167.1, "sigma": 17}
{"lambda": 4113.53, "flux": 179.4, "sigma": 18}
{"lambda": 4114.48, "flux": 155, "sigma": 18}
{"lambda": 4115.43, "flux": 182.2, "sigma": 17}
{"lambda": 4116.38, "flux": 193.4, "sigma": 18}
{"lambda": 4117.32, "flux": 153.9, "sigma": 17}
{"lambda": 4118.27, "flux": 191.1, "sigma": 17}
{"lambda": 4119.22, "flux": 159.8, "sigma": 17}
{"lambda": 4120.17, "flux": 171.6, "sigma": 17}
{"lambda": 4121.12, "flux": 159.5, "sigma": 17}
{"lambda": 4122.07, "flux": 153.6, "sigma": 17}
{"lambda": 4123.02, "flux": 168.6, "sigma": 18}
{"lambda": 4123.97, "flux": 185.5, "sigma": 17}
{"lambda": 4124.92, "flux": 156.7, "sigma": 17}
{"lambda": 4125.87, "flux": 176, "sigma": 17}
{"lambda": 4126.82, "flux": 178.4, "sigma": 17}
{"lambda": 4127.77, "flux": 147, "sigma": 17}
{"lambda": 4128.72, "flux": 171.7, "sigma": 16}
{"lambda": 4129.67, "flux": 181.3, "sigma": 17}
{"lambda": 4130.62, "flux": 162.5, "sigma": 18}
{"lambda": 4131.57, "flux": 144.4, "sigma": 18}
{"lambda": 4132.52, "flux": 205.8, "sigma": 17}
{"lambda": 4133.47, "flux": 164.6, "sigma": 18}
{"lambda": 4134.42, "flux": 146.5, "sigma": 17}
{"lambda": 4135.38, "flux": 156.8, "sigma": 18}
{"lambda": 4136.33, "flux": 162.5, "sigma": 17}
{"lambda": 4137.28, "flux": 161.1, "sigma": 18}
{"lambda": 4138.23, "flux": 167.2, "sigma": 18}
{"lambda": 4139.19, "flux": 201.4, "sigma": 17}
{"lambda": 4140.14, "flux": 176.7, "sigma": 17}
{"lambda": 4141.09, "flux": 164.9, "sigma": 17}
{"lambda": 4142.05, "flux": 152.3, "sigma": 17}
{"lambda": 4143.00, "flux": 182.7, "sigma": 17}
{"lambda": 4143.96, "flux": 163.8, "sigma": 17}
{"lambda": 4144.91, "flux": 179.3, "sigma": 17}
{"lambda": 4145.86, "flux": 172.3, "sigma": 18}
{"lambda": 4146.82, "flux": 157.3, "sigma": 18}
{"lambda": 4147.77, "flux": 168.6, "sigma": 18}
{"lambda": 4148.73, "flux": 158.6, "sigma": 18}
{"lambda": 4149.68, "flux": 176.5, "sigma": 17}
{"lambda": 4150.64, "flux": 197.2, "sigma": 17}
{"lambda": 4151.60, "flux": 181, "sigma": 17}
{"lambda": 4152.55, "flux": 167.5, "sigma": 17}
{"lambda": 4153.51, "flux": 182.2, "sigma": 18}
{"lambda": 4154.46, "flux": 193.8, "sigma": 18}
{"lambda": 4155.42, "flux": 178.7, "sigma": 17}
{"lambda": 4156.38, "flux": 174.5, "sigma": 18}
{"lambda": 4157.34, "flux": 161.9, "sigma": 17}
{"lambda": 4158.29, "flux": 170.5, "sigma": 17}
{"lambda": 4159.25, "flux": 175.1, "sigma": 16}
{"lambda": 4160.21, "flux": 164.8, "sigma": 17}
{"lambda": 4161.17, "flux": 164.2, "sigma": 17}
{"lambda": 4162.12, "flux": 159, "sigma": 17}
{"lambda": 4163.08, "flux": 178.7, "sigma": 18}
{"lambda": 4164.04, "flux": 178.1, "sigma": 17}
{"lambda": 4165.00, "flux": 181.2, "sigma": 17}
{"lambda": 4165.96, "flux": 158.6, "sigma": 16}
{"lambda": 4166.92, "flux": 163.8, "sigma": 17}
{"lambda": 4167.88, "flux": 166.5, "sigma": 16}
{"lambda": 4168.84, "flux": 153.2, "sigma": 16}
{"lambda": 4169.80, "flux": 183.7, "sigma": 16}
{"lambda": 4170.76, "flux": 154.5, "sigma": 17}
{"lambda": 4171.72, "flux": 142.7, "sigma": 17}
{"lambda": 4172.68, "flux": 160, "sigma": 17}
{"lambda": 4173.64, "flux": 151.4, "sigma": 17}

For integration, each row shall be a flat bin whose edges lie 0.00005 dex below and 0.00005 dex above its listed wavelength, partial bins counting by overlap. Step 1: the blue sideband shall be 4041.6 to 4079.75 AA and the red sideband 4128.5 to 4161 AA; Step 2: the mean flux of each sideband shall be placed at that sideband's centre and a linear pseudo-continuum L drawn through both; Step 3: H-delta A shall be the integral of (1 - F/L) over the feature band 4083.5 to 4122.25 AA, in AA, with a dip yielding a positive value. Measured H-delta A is 2.1 AA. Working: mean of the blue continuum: 175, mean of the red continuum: 171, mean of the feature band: 164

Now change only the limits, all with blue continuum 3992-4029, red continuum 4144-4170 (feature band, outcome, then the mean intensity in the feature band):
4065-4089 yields -0.35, 176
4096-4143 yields 1.93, 166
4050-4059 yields -0.41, 182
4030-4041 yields -0.13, 176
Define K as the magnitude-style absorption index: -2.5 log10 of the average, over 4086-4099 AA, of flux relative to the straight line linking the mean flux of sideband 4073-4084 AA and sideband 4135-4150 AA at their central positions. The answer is 0.118 mag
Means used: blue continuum 179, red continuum 169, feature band 159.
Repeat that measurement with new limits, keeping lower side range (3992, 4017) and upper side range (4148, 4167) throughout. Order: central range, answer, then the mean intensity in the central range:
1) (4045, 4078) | -0.016 mag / 175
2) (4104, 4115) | 0.067 mag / 163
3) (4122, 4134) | 0.024 mag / 169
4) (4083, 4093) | 0.049 mag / 165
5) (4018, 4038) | -0.027 mag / 177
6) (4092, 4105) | 0.106 mag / 157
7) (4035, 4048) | -0.020 mag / 176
